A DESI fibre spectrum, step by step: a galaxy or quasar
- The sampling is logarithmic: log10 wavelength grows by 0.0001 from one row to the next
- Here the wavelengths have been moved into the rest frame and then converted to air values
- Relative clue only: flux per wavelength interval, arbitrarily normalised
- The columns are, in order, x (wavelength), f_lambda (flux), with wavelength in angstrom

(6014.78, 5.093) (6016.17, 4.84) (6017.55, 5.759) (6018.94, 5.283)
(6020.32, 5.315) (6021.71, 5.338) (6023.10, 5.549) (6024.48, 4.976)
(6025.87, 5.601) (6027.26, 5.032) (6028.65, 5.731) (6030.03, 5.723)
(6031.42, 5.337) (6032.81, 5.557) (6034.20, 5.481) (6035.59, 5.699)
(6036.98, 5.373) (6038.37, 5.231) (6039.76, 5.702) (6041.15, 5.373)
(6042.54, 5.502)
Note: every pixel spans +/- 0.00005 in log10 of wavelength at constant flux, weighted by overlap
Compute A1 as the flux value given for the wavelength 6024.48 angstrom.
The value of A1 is 4.976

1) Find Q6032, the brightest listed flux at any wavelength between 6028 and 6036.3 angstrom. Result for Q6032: 5.731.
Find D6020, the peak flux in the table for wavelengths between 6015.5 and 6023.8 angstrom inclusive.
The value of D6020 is 5.759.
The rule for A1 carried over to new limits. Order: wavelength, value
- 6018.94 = 5.283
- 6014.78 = 5.093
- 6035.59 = 5.699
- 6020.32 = 5.315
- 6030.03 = 5.723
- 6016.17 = 4.84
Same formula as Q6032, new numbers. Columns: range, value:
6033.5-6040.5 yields 5.702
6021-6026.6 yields 5.601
